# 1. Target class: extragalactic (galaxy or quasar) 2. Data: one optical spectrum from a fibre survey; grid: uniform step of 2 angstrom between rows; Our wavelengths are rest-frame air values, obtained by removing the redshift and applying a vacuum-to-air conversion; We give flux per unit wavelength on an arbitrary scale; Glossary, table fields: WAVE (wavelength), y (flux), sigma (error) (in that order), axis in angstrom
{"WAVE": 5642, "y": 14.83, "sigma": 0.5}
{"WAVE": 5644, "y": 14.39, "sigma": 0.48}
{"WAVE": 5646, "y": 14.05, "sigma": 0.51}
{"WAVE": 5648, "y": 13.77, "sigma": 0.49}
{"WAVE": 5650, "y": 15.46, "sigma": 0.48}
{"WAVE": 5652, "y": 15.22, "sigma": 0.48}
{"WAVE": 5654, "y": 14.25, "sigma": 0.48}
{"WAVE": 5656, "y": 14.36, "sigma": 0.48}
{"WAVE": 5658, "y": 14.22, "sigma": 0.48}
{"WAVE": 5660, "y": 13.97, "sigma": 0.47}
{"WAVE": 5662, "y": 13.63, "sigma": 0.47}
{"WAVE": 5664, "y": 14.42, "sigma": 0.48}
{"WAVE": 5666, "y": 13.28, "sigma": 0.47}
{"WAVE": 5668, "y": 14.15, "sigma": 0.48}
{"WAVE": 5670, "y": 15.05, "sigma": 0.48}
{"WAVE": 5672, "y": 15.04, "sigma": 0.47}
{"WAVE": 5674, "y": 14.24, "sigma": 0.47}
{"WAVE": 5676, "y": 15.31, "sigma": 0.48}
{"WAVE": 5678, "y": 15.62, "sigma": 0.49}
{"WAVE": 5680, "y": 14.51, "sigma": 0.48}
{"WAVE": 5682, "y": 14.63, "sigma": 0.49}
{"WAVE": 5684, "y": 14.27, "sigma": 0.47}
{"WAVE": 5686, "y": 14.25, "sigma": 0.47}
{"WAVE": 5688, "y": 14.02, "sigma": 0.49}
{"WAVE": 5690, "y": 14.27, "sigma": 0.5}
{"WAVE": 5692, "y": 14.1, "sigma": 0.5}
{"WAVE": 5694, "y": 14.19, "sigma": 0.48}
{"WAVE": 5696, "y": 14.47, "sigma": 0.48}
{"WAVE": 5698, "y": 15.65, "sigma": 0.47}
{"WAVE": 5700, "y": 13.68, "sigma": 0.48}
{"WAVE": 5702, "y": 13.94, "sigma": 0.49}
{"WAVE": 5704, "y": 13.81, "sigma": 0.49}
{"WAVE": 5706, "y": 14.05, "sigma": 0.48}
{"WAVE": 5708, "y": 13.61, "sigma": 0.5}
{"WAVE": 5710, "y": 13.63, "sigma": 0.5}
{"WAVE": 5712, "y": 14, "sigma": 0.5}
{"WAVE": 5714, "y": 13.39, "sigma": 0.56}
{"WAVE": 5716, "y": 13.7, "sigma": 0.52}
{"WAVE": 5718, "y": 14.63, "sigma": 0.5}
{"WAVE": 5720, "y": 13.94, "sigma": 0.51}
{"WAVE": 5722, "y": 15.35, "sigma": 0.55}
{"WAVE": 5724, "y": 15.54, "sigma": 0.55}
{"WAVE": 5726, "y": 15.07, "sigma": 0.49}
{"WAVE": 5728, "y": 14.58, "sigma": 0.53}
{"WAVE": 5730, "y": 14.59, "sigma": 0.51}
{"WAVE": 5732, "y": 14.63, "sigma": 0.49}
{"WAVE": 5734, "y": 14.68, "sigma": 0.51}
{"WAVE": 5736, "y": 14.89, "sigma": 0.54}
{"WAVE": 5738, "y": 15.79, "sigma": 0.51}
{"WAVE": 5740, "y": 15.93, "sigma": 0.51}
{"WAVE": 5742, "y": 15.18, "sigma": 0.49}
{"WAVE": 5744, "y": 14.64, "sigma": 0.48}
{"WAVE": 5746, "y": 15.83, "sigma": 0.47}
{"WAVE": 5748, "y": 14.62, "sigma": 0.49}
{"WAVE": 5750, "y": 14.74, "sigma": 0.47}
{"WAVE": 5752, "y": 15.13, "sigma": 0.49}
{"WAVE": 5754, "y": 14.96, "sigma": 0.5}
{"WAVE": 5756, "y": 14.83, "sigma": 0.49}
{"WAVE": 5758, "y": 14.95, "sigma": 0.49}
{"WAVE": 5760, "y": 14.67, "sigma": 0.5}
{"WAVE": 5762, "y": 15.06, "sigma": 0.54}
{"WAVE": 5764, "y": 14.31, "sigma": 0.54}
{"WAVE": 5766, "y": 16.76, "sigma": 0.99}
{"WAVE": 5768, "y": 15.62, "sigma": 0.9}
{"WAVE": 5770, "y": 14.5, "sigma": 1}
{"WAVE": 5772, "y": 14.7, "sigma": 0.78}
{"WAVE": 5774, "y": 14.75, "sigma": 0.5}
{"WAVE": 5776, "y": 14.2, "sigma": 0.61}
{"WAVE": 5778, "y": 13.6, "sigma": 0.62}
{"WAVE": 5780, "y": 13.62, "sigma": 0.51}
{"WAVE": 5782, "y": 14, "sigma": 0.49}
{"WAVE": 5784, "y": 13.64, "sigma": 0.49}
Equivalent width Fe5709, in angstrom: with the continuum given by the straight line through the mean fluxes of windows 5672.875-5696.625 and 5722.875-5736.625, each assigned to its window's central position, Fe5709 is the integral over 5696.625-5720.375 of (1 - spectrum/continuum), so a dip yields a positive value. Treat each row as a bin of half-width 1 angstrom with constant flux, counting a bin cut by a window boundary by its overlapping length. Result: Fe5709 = 1.1 angstrom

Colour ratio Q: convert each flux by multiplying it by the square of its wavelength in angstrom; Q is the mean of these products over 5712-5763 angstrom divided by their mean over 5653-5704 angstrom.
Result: 1.1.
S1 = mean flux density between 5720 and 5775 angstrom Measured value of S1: 15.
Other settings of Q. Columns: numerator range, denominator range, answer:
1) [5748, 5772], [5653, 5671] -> 1.10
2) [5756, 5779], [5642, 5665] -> 1.07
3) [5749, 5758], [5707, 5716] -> 1.11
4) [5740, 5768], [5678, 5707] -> 1.08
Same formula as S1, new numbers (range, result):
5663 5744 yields 14.5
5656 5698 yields 14.4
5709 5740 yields 14.6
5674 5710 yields 14.4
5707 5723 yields 14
